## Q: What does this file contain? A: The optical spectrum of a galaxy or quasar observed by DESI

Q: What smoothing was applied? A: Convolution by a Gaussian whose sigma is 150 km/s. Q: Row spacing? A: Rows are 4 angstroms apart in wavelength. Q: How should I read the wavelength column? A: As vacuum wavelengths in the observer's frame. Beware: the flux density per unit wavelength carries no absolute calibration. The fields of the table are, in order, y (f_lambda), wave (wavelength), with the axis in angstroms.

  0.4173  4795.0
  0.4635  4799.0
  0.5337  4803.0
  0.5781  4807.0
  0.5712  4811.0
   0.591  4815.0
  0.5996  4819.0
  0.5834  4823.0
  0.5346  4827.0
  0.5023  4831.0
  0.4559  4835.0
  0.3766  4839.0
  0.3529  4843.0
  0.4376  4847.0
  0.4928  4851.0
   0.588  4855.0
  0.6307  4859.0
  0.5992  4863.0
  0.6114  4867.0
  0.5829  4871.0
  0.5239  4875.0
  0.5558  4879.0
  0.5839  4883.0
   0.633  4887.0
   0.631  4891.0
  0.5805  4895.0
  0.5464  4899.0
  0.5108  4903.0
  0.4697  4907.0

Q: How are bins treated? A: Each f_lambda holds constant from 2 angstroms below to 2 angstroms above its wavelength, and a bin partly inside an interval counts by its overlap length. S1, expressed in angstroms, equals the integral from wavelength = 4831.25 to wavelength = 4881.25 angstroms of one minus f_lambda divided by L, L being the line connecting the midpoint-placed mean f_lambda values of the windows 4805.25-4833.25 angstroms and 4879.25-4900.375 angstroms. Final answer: 5.4 angstroms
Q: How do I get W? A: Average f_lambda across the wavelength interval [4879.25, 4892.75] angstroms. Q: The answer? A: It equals 0.608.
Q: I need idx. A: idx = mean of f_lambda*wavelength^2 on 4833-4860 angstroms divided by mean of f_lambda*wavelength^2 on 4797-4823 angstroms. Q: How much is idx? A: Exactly 0.9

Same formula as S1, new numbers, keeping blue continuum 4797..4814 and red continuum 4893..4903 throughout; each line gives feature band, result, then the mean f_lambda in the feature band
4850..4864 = -0.9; 0.582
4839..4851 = 3.0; 0.408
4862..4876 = -0.8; 0.582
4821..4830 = -0.2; 0.553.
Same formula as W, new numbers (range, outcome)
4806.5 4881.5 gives 0.535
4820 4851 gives 0.47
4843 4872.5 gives 0.549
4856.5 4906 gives 0.58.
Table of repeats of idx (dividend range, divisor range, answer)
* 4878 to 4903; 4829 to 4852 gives 1.37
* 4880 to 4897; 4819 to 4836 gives 1.16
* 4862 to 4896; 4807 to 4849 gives 1.19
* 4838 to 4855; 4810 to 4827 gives 0.76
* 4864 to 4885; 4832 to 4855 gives 1.32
